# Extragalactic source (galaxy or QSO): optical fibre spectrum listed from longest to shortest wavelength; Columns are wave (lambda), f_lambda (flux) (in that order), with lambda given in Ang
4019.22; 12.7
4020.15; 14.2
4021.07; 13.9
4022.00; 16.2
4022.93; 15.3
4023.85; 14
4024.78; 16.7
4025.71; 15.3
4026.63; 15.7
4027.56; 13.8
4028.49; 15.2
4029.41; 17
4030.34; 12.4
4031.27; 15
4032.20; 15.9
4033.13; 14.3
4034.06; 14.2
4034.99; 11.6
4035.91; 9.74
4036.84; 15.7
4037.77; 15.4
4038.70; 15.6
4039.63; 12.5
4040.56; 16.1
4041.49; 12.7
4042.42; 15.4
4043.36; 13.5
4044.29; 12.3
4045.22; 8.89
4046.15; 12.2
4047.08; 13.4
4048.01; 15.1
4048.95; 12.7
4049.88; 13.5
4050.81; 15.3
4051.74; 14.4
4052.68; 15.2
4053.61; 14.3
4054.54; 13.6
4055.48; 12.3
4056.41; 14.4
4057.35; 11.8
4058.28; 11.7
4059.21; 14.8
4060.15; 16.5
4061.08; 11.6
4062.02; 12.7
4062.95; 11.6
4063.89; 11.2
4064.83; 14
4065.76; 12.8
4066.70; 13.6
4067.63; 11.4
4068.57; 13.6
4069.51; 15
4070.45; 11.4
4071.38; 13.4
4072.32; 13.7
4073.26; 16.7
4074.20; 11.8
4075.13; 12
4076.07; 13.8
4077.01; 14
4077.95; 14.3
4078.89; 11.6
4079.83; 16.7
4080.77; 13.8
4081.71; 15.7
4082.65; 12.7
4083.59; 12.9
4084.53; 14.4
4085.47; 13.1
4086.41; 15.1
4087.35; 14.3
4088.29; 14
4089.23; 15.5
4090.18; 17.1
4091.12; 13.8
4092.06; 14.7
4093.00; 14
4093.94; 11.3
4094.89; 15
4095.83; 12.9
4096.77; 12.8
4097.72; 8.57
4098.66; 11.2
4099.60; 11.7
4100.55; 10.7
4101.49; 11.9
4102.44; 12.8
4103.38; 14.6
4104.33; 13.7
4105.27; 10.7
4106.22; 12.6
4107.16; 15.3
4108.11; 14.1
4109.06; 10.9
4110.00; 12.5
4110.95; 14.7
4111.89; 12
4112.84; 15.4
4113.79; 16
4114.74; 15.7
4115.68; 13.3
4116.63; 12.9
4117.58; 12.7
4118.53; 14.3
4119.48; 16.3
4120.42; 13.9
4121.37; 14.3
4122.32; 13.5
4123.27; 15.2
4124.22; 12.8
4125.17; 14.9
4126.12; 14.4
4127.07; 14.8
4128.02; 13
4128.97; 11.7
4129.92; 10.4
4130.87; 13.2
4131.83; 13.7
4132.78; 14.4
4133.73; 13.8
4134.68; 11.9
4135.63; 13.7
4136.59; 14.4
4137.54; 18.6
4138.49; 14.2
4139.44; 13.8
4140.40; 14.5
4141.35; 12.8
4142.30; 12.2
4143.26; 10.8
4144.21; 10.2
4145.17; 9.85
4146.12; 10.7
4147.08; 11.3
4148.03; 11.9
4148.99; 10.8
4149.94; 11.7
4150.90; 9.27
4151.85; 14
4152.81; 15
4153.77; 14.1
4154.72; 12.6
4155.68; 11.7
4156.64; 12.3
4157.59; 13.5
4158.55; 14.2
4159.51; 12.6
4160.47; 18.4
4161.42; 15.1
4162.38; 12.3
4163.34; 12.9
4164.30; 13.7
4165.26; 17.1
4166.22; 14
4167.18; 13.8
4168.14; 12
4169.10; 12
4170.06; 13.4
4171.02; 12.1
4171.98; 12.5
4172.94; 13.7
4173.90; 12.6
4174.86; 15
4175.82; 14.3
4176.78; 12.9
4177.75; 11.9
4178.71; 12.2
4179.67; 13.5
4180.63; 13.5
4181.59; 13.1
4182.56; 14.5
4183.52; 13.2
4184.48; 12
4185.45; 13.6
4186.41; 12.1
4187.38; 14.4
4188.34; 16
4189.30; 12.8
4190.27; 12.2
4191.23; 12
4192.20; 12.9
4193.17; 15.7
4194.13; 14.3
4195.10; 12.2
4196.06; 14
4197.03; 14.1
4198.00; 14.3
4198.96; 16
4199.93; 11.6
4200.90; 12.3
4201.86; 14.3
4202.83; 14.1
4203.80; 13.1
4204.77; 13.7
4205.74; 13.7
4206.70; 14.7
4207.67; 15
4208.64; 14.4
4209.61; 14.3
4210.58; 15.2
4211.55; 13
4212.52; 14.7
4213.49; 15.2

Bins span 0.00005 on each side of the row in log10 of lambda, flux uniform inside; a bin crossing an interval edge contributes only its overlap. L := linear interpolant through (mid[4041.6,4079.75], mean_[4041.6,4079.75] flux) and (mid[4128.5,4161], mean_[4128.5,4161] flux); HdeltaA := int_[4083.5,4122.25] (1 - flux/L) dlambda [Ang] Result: -1.2 Ang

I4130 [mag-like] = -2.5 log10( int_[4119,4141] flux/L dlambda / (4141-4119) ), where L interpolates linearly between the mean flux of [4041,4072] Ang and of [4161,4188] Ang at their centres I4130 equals -0.05 mag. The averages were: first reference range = 13.2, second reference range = 13.3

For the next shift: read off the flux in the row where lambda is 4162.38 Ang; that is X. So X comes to 12.3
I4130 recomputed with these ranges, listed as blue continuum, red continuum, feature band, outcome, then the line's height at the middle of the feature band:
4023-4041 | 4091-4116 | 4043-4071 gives 0.07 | 14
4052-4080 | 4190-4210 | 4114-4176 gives 0.02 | 13.6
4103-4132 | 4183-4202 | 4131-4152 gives 0.08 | 13.6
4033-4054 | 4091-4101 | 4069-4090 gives -0.10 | 12.8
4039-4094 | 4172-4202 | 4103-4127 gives -0.03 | 13.5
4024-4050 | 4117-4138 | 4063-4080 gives 0.05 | 14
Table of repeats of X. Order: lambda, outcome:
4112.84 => 15.4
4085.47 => 13.1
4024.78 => 16.7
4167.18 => 13.8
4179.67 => 13.5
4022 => 16.2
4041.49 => 12.7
